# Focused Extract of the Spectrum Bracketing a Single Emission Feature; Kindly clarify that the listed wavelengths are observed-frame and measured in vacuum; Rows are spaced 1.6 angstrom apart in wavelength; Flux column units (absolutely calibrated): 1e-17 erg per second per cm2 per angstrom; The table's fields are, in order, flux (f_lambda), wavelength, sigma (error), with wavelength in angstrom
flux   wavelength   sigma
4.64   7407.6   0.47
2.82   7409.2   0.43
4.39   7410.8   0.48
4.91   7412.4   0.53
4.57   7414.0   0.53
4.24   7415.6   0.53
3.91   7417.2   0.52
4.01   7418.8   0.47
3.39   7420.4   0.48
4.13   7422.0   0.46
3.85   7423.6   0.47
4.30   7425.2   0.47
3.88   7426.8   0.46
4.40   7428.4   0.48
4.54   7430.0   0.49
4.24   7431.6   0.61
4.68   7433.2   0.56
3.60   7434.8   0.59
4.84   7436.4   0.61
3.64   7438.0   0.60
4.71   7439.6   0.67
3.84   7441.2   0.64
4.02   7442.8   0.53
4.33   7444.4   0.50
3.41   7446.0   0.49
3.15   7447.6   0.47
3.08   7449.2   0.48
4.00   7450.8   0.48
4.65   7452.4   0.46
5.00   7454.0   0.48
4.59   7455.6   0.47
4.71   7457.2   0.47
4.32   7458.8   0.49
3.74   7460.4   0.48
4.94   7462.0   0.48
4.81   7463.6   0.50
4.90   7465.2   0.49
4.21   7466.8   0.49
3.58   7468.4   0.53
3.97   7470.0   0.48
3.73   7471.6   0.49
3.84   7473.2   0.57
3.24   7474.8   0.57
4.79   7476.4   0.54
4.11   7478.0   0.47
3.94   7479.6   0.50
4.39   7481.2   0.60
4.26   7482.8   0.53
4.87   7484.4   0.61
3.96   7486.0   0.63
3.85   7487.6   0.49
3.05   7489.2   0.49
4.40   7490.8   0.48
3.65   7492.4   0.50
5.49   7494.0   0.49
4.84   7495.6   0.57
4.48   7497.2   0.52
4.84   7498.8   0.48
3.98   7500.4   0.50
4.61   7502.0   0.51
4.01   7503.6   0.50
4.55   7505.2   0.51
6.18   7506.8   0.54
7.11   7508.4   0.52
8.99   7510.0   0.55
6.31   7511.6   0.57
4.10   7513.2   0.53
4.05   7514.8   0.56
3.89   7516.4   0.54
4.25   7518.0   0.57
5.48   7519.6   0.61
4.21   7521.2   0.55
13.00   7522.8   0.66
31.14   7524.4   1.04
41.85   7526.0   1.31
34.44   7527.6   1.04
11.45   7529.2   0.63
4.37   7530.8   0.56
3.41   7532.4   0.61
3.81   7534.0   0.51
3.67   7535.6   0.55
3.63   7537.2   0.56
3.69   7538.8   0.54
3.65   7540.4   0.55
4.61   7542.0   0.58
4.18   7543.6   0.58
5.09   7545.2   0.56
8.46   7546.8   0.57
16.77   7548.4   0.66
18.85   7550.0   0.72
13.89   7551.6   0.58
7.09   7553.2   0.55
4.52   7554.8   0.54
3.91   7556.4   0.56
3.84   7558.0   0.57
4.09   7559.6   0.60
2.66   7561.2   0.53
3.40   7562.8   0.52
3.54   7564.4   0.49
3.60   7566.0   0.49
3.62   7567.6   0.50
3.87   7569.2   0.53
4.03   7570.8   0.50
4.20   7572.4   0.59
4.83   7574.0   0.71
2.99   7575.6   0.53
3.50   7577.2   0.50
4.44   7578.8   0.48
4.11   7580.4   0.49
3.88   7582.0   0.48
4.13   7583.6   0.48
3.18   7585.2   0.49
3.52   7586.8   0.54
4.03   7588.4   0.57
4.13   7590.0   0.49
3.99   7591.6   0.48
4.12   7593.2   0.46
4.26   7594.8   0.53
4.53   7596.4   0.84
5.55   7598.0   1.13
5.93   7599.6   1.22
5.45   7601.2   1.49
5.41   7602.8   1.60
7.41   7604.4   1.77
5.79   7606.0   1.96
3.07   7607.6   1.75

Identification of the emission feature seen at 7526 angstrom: Halpha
